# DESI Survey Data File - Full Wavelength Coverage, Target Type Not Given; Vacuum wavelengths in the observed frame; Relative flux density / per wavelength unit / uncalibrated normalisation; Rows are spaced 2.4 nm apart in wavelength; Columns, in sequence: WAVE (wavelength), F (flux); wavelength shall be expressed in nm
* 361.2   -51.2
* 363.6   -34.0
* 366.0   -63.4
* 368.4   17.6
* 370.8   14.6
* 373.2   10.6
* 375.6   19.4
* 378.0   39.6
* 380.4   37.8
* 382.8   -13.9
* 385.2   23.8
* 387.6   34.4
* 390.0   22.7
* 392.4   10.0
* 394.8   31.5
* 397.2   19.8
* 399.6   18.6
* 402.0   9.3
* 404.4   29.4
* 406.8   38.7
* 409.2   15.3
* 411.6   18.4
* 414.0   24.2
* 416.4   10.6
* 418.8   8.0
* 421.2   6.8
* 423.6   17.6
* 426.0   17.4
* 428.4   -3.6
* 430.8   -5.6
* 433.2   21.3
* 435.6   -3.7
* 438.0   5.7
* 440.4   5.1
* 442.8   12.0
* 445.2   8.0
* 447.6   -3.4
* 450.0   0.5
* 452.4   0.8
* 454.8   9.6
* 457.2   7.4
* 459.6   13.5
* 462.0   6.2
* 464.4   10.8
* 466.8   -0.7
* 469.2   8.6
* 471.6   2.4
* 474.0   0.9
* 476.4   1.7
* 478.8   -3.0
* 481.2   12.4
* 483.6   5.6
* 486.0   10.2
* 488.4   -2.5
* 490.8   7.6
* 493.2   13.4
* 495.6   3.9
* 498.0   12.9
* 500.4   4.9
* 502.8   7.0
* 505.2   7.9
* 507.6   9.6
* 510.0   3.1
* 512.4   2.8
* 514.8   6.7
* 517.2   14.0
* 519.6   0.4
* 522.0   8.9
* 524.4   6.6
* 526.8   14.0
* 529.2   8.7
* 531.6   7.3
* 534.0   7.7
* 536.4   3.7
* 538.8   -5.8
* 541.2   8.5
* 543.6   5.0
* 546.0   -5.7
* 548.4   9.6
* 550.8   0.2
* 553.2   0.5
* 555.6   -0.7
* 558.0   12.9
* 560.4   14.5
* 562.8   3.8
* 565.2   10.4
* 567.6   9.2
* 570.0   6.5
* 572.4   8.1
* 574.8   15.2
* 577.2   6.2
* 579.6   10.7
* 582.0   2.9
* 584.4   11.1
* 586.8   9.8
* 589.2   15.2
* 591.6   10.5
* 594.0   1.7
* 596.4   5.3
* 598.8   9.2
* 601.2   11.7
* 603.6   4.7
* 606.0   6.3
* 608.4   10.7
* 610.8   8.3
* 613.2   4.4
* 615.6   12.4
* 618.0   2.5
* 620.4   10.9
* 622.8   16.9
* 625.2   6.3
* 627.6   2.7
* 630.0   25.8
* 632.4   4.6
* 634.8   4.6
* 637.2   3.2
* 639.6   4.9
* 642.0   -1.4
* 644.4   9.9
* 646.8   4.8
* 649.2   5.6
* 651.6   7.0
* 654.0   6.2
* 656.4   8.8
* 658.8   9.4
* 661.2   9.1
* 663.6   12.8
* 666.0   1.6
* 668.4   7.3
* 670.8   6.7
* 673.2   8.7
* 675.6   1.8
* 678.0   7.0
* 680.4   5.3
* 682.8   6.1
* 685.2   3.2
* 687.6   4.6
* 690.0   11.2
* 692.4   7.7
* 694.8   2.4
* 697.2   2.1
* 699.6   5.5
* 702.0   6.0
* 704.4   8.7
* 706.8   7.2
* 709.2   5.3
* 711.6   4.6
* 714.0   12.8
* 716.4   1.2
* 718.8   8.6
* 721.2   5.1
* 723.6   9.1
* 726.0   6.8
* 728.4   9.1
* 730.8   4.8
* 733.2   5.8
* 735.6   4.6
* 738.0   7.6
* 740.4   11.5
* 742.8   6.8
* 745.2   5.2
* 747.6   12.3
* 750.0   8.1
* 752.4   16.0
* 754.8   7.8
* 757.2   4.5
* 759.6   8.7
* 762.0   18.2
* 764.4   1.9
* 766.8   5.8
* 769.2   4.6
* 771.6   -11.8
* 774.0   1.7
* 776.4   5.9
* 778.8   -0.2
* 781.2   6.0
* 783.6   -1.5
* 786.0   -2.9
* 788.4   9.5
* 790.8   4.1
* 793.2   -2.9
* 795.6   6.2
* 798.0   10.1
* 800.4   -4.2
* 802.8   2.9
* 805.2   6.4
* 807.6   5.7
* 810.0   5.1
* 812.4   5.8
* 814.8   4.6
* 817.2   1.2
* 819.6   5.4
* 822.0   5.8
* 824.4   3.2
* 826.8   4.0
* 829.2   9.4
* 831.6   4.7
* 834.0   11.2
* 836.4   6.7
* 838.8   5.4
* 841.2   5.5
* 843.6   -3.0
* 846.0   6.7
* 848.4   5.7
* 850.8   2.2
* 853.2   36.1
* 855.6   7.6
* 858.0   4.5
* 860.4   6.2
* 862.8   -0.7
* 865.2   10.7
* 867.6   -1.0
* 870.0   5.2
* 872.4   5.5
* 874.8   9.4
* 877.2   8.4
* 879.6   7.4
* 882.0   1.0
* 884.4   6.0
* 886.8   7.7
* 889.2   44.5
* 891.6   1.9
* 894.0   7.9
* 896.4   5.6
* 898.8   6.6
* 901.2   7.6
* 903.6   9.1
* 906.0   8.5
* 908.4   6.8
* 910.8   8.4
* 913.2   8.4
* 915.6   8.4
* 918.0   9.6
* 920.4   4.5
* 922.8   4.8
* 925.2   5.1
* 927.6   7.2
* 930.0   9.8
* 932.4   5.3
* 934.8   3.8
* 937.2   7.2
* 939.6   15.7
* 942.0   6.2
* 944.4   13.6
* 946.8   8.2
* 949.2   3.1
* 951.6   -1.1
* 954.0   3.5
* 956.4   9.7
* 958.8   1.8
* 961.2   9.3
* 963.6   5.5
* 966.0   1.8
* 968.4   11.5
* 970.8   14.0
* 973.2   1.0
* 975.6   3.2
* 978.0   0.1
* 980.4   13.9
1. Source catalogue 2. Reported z 1.29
